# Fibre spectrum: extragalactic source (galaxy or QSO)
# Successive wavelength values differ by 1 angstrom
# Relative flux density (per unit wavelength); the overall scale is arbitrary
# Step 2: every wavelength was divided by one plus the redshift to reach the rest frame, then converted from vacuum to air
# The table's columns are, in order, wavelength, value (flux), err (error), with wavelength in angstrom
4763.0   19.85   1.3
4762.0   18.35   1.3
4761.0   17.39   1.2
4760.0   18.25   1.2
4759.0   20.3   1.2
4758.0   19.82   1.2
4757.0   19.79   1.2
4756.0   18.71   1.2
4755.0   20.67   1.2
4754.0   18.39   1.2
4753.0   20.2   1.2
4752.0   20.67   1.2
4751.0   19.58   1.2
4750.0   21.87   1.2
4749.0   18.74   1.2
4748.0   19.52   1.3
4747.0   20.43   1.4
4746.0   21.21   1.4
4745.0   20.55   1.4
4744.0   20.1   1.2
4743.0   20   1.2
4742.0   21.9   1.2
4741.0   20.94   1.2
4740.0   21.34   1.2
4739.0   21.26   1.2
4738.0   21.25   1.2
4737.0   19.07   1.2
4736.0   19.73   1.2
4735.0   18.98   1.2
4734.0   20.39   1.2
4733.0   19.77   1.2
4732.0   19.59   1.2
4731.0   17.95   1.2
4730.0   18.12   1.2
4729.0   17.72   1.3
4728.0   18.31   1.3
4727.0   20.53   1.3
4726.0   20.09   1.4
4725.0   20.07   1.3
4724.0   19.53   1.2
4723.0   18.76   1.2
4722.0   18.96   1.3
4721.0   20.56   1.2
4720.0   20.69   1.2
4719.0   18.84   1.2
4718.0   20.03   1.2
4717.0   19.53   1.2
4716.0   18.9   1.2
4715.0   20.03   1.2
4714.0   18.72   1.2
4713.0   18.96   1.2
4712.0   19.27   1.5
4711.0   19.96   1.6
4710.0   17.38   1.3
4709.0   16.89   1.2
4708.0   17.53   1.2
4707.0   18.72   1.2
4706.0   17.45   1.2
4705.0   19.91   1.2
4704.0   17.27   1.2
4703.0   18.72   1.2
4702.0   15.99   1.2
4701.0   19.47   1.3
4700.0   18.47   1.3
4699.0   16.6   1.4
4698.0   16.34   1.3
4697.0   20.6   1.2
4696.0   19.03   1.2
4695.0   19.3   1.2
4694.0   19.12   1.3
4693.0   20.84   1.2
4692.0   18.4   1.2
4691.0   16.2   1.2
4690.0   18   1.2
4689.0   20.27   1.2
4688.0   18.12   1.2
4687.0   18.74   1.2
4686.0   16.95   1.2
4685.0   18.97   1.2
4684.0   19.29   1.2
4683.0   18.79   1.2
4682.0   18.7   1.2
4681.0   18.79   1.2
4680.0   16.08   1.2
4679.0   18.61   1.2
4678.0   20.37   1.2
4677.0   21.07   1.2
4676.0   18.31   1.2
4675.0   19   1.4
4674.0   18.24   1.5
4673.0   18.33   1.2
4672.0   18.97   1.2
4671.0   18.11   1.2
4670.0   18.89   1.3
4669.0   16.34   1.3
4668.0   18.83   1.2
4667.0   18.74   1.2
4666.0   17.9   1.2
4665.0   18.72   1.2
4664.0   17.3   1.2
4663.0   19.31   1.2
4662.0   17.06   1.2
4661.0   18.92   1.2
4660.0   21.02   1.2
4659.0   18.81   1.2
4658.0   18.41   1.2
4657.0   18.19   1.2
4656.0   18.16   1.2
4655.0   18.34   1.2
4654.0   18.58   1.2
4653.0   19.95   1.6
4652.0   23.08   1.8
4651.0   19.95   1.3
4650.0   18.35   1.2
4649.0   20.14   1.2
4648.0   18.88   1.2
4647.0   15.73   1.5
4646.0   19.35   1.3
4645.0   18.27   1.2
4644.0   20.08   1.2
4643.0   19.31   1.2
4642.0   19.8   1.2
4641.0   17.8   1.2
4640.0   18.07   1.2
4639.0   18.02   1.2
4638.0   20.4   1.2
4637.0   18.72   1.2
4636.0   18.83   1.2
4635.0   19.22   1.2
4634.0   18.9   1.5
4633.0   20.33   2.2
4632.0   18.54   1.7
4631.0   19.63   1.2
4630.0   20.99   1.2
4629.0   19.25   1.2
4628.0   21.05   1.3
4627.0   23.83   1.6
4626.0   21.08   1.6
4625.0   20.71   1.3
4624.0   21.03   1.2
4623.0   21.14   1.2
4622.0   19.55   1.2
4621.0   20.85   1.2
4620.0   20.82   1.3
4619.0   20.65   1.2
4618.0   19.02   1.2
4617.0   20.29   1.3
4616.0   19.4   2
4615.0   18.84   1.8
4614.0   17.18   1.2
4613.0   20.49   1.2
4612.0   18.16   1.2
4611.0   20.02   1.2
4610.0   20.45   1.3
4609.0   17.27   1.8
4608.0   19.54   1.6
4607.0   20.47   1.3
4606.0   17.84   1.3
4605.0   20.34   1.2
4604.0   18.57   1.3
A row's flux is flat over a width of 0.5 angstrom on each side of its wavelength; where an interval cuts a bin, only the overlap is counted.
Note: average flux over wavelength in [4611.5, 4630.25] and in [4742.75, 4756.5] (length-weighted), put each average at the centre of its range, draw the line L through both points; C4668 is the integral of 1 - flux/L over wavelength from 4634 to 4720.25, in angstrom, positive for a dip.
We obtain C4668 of 6.1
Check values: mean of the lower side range 20.2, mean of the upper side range 20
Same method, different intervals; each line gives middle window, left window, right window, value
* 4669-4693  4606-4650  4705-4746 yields 1.2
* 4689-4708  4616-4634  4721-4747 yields 1.6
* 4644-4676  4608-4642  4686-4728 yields 1.0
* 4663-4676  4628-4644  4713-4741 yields 0.7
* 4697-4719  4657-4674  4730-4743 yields 1.1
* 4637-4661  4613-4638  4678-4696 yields 0.5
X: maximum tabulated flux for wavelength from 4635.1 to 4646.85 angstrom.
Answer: 20.4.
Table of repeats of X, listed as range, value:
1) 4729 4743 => 21.9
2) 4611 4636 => 23.83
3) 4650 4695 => 23.08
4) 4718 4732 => 20.69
